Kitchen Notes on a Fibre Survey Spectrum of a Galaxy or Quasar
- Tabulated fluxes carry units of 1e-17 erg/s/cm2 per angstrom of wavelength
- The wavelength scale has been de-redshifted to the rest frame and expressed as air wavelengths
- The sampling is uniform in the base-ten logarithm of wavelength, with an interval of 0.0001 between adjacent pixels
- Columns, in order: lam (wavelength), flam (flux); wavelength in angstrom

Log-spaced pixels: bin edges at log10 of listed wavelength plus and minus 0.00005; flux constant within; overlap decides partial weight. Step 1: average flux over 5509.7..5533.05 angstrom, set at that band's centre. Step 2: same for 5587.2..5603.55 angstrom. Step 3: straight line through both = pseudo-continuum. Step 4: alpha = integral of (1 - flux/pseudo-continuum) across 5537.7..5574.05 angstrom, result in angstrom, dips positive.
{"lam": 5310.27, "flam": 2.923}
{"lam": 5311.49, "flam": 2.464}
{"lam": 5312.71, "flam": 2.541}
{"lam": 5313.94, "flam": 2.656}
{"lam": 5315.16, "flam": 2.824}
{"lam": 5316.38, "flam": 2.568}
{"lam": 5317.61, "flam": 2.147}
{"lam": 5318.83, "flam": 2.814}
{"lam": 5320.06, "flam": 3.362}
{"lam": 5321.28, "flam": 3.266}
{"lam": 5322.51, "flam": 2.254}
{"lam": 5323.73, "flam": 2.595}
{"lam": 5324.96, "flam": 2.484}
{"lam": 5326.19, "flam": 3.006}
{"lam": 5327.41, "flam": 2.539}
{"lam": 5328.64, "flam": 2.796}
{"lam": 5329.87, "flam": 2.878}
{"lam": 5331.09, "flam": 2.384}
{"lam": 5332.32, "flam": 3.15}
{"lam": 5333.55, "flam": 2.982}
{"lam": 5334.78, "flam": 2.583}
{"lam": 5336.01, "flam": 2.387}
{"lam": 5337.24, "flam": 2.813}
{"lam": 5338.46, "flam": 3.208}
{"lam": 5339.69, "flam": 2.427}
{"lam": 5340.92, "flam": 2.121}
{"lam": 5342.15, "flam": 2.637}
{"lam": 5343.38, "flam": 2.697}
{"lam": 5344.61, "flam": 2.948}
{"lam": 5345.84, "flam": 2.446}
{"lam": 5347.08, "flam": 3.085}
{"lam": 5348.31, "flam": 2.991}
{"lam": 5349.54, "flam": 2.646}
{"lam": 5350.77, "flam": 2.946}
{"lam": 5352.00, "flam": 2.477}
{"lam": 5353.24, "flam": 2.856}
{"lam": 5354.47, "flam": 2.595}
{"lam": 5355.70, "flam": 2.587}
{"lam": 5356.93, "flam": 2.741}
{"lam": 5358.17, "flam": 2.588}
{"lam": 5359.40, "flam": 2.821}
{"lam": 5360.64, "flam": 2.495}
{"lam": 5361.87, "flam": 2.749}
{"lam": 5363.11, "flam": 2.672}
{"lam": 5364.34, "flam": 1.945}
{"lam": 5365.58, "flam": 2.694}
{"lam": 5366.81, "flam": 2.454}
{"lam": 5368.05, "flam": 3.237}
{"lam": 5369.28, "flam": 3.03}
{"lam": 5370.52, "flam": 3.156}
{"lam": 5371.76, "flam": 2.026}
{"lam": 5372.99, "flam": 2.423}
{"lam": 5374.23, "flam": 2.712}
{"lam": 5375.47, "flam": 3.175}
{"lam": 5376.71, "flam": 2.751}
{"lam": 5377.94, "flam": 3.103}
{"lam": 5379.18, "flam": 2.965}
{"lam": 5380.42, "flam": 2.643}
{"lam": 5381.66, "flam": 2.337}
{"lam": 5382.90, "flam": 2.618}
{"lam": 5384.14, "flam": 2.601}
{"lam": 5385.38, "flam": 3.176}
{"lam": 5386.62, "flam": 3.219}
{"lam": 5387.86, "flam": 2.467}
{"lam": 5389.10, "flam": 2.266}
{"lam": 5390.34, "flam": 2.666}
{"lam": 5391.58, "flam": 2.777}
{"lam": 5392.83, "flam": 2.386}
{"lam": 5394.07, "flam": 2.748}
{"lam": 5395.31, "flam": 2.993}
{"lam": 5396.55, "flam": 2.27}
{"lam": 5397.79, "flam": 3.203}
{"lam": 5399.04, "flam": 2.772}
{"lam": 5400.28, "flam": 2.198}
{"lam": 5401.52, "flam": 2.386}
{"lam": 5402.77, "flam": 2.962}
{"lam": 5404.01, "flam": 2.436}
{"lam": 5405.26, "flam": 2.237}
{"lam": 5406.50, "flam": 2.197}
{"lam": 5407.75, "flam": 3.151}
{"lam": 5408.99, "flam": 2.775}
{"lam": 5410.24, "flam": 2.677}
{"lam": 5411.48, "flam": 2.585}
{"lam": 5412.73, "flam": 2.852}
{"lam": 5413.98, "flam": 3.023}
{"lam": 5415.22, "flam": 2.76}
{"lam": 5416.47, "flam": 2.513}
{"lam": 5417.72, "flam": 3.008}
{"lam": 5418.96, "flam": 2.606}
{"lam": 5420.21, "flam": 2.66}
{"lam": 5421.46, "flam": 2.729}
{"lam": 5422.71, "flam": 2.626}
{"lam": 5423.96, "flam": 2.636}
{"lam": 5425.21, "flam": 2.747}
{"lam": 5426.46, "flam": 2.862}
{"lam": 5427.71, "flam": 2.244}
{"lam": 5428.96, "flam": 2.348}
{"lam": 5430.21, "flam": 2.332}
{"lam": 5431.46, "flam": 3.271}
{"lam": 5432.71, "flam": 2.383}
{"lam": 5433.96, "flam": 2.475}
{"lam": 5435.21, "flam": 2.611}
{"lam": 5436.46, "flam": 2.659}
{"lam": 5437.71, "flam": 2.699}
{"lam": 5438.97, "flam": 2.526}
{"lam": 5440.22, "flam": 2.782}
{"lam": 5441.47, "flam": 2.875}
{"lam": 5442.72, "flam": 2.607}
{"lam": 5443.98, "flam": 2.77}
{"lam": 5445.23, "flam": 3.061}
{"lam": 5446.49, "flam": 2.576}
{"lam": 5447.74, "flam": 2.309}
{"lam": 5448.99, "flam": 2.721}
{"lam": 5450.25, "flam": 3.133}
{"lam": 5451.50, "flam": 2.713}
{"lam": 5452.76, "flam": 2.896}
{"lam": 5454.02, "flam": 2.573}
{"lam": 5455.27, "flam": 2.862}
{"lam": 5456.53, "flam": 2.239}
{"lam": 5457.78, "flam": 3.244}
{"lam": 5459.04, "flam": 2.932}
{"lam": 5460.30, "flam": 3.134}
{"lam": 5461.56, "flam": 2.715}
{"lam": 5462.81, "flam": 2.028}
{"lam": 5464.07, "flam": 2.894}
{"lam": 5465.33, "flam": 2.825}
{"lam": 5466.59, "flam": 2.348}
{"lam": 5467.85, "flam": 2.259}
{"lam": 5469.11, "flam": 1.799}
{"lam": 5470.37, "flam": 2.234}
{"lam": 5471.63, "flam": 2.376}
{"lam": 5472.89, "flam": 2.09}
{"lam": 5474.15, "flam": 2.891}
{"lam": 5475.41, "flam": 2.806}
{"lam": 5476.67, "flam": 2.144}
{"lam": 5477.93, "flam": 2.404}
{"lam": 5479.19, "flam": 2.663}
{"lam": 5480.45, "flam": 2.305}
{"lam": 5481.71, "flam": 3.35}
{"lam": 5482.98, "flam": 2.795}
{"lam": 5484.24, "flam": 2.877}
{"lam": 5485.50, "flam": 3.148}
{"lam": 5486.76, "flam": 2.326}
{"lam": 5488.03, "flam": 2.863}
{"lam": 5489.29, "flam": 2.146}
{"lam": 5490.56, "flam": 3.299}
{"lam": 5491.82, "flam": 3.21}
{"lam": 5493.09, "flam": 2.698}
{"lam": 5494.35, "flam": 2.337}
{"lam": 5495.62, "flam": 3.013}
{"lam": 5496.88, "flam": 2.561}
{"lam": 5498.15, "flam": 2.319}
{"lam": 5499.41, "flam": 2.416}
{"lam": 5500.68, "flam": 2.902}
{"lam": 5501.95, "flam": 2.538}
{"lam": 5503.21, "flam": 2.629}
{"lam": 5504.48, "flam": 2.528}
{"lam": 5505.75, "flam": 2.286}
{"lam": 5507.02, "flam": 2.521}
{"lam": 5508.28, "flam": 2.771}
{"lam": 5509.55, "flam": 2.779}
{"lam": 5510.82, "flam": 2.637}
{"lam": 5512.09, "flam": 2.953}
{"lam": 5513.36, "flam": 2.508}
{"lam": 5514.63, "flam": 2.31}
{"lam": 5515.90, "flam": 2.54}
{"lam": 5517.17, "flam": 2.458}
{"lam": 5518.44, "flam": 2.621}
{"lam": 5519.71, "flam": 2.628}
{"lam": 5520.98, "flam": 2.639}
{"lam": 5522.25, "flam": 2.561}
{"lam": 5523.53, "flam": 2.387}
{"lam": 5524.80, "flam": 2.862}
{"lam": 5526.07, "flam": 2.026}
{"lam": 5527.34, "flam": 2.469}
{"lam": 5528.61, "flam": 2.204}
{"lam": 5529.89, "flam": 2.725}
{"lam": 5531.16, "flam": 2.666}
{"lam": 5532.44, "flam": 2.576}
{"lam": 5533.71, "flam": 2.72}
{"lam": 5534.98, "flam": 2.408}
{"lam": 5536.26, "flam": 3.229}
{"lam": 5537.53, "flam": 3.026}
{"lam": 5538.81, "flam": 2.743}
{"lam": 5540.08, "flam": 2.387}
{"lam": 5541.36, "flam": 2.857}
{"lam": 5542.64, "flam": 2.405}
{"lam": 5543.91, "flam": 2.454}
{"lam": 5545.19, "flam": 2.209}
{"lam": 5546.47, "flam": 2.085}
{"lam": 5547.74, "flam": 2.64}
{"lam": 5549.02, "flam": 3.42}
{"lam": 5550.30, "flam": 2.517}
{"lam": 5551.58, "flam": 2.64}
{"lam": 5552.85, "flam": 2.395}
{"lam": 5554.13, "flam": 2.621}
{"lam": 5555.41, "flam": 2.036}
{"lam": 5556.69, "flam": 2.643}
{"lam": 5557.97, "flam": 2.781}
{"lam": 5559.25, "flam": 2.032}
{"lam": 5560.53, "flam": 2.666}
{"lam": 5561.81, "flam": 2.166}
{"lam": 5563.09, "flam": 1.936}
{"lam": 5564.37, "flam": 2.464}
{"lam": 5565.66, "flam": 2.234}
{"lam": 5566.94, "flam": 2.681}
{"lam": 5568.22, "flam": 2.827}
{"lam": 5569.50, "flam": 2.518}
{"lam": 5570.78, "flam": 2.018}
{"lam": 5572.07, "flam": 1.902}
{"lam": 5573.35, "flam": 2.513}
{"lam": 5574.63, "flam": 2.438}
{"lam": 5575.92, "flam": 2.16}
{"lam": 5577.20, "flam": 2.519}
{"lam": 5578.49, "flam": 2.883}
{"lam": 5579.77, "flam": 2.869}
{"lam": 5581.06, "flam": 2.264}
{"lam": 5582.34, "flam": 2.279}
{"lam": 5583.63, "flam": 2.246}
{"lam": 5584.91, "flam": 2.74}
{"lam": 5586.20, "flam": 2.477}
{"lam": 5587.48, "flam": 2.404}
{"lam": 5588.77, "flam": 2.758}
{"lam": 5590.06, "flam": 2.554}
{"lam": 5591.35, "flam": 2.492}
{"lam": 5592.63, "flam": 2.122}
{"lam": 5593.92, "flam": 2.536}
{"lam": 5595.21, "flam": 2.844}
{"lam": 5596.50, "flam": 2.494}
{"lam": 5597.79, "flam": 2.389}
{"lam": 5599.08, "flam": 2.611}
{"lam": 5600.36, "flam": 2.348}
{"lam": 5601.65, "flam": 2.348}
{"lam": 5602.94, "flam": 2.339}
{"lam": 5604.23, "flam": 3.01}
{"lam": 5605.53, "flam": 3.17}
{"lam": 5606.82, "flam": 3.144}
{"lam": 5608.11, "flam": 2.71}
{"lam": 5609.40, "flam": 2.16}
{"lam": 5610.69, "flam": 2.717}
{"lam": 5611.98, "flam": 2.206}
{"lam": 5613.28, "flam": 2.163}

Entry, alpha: 0.8 angstrom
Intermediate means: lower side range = 2.55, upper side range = 2.48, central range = 2.46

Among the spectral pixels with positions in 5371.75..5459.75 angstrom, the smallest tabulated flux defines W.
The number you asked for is 2.026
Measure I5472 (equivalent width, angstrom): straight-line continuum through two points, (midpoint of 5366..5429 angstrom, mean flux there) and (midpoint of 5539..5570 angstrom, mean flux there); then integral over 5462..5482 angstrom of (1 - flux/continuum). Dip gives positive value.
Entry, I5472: 1.1 angstrom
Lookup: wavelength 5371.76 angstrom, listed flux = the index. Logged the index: 2.026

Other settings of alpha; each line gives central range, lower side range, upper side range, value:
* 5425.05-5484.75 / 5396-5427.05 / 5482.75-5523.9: 0.6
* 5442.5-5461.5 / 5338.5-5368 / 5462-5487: -1.7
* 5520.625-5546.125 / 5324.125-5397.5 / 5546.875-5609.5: -0.2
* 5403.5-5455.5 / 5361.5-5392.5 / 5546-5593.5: -0.7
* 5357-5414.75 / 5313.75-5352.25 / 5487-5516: 0.2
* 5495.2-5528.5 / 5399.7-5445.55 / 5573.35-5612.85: 0.4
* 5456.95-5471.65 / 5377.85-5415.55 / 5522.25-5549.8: 0.4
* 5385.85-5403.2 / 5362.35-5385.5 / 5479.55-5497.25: 0.4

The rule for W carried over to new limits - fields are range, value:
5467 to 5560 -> 1.799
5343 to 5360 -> 2.446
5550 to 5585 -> 1.902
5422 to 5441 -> 2.244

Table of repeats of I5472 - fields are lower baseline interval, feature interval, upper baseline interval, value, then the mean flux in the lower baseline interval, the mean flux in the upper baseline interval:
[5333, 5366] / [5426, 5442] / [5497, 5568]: -0.03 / 2.67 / 2.54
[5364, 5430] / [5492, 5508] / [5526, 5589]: -0.13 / 2.68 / 2.5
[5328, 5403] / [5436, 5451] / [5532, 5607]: -0.52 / 2.7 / 2.52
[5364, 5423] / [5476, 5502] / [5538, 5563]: -1.09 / 2.7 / 2.5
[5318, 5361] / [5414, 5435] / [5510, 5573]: -0.05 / 2.73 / 2.52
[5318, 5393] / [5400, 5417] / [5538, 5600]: 0.16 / 2.72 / 2.48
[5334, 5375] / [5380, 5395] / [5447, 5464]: 0.16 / 2.68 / 2.74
